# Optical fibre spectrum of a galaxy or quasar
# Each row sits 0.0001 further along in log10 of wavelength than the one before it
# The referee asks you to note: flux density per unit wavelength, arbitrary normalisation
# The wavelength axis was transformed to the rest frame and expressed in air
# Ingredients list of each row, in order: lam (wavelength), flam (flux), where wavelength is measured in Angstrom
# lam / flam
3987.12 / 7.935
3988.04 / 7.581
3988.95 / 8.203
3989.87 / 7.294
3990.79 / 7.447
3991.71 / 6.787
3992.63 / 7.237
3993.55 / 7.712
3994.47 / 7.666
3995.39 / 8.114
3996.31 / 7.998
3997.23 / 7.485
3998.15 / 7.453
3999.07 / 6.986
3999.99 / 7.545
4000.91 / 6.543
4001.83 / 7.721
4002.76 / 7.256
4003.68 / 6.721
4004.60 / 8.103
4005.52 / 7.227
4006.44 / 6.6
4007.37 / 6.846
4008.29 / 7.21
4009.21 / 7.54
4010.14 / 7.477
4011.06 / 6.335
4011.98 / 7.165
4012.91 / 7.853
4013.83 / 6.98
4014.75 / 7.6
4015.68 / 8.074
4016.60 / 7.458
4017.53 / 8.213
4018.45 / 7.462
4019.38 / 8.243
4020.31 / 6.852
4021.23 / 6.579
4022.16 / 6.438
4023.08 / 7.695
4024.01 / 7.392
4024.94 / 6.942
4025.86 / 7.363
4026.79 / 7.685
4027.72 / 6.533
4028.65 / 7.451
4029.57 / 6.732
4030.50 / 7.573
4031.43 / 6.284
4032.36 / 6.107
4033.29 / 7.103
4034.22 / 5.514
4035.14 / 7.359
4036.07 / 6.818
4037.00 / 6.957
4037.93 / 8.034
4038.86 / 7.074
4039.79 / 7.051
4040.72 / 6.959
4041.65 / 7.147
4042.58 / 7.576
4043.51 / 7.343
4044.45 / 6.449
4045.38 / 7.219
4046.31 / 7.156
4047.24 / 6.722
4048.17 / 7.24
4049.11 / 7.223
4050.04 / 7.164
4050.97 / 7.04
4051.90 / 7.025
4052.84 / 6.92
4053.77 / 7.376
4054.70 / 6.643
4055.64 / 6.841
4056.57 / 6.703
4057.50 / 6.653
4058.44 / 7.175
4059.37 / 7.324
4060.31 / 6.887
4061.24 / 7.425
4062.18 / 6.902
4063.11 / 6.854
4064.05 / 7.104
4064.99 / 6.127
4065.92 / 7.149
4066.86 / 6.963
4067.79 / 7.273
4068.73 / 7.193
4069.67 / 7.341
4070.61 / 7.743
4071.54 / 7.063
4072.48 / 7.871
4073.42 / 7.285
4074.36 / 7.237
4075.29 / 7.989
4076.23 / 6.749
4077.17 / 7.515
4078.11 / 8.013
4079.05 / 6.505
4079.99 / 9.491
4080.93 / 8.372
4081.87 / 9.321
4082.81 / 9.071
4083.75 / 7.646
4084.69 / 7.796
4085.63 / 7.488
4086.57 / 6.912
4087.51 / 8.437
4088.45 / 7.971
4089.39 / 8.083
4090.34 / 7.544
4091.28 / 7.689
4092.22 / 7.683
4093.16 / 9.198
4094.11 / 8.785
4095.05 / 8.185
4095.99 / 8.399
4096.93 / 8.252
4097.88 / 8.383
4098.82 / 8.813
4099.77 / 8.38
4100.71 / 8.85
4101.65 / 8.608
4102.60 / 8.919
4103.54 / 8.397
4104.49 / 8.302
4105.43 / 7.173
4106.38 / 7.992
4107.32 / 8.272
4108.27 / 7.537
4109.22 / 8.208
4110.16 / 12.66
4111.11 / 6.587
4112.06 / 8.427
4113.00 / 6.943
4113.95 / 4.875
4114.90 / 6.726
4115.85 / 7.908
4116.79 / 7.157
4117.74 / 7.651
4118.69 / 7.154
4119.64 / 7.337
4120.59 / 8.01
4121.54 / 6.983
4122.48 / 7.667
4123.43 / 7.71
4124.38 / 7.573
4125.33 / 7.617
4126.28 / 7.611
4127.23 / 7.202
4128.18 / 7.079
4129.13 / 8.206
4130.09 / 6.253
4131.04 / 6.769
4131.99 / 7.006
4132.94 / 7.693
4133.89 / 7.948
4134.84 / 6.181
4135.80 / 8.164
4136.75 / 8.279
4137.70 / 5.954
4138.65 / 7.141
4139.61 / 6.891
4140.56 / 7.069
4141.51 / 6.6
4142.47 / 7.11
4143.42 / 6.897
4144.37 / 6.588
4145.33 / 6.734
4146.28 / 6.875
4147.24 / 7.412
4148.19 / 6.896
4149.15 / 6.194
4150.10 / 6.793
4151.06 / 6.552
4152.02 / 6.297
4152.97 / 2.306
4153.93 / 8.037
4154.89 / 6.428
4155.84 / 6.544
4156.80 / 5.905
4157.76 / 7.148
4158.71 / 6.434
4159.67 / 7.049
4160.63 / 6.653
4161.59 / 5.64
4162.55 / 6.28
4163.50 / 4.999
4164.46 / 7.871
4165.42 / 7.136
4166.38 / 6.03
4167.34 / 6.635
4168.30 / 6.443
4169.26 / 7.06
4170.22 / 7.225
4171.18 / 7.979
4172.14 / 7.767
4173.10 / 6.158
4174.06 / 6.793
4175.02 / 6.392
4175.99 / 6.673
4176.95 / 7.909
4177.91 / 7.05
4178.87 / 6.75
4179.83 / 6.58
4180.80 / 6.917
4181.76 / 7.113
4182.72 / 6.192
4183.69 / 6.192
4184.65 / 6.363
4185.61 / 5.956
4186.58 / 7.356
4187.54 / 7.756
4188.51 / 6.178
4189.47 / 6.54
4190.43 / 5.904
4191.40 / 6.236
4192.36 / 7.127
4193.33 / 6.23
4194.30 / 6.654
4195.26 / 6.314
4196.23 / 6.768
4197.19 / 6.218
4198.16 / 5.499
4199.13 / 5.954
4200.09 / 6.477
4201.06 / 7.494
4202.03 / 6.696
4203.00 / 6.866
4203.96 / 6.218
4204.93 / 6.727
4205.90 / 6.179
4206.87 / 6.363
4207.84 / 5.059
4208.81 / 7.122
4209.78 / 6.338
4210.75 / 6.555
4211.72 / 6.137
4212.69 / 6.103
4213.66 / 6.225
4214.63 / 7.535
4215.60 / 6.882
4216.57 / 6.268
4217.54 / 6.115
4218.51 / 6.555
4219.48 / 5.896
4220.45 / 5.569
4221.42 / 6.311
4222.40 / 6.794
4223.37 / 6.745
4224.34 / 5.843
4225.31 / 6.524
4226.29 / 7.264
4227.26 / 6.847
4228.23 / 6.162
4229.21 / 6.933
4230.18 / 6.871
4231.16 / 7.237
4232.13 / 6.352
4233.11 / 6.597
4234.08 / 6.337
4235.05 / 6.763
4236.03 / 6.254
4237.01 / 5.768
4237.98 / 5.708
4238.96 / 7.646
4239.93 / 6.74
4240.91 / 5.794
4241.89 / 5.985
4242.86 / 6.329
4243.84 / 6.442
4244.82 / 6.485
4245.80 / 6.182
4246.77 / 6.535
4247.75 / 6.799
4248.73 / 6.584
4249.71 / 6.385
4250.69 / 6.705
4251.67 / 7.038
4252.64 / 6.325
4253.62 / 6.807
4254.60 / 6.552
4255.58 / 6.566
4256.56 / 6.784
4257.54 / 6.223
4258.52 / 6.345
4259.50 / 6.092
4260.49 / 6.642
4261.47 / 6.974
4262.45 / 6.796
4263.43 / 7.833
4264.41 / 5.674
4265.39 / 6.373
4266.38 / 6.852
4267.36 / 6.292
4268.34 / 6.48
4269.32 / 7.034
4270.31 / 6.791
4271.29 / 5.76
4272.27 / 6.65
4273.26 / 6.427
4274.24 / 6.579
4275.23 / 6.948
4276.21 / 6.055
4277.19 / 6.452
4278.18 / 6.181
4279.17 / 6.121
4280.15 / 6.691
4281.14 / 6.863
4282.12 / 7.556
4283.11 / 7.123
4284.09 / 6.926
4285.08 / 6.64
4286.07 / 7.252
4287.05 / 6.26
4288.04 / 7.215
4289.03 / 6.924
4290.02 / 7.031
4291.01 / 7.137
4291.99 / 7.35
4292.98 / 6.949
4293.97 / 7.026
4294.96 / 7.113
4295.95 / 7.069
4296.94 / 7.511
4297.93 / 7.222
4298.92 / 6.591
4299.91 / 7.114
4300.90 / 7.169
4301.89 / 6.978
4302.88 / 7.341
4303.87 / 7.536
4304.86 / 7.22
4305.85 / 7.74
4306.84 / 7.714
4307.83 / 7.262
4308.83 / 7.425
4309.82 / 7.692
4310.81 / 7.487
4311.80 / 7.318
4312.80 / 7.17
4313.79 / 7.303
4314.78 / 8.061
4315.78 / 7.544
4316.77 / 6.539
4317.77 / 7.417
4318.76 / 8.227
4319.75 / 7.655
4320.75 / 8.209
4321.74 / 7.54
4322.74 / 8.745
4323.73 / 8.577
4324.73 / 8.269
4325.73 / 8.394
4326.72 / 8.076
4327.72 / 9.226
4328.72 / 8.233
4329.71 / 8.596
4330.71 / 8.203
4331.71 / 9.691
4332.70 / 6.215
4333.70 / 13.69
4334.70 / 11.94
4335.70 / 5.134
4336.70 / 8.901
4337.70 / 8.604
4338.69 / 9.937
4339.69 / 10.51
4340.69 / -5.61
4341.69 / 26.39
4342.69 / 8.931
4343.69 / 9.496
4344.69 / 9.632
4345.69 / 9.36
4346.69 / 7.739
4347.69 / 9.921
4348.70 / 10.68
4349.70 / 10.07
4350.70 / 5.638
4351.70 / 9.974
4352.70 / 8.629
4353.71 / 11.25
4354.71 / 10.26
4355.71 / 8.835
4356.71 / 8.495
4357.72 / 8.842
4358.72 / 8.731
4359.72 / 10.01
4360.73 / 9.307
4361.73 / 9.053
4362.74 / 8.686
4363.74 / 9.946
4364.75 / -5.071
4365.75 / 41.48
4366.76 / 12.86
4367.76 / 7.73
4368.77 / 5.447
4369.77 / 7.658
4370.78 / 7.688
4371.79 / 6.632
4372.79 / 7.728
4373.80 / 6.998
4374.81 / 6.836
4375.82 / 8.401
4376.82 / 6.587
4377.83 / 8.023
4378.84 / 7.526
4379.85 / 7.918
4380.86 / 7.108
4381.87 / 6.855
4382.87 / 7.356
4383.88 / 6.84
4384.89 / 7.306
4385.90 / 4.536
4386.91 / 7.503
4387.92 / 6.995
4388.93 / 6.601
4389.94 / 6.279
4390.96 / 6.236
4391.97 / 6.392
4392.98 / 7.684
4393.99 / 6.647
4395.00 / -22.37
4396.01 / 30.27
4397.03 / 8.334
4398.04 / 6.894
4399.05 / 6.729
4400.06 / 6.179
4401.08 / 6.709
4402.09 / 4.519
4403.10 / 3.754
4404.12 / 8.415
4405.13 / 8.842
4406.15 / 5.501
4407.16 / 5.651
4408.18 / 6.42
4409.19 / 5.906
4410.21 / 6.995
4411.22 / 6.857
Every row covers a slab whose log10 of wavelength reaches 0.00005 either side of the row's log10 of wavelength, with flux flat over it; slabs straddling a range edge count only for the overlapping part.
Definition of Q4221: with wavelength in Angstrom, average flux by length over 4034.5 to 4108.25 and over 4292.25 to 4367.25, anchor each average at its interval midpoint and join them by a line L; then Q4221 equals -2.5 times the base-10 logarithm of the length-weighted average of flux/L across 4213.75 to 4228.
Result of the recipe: 0.26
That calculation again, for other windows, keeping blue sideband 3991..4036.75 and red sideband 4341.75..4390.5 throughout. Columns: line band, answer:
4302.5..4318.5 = 0.15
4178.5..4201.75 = 0.22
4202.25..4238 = 0.25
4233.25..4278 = 0.27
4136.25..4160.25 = 0.18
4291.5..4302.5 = 0.19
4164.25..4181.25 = 0.14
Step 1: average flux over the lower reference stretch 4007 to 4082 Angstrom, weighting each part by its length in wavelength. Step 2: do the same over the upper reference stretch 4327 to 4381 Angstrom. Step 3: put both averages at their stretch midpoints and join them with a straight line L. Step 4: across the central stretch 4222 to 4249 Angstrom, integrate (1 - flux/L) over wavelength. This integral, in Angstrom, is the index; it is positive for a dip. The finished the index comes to 6.1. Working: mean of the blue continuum 7.2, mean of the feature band 6.52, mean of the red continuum 9.17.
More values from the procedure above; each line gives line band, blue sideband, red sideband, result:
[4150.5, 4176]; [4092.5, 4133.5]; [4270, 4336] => 4.0 Angstrom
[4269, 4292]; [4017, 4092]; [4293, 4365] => 3.9 Angstrom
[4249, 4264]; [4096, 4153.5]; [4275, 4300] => 0.7 Angstrom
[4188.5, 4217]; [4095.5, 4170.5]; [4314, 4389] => 4.7 Angstrom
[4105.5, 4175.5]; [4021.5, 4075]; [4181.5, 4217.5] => -3.5 Angstrom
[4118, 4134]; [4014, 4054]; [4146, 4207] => -1.4 Angstrom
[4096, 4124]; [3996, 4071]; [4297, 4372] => -1.4 Angstrom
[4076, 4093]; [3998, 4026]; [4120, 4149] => -1.7 Angstrom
